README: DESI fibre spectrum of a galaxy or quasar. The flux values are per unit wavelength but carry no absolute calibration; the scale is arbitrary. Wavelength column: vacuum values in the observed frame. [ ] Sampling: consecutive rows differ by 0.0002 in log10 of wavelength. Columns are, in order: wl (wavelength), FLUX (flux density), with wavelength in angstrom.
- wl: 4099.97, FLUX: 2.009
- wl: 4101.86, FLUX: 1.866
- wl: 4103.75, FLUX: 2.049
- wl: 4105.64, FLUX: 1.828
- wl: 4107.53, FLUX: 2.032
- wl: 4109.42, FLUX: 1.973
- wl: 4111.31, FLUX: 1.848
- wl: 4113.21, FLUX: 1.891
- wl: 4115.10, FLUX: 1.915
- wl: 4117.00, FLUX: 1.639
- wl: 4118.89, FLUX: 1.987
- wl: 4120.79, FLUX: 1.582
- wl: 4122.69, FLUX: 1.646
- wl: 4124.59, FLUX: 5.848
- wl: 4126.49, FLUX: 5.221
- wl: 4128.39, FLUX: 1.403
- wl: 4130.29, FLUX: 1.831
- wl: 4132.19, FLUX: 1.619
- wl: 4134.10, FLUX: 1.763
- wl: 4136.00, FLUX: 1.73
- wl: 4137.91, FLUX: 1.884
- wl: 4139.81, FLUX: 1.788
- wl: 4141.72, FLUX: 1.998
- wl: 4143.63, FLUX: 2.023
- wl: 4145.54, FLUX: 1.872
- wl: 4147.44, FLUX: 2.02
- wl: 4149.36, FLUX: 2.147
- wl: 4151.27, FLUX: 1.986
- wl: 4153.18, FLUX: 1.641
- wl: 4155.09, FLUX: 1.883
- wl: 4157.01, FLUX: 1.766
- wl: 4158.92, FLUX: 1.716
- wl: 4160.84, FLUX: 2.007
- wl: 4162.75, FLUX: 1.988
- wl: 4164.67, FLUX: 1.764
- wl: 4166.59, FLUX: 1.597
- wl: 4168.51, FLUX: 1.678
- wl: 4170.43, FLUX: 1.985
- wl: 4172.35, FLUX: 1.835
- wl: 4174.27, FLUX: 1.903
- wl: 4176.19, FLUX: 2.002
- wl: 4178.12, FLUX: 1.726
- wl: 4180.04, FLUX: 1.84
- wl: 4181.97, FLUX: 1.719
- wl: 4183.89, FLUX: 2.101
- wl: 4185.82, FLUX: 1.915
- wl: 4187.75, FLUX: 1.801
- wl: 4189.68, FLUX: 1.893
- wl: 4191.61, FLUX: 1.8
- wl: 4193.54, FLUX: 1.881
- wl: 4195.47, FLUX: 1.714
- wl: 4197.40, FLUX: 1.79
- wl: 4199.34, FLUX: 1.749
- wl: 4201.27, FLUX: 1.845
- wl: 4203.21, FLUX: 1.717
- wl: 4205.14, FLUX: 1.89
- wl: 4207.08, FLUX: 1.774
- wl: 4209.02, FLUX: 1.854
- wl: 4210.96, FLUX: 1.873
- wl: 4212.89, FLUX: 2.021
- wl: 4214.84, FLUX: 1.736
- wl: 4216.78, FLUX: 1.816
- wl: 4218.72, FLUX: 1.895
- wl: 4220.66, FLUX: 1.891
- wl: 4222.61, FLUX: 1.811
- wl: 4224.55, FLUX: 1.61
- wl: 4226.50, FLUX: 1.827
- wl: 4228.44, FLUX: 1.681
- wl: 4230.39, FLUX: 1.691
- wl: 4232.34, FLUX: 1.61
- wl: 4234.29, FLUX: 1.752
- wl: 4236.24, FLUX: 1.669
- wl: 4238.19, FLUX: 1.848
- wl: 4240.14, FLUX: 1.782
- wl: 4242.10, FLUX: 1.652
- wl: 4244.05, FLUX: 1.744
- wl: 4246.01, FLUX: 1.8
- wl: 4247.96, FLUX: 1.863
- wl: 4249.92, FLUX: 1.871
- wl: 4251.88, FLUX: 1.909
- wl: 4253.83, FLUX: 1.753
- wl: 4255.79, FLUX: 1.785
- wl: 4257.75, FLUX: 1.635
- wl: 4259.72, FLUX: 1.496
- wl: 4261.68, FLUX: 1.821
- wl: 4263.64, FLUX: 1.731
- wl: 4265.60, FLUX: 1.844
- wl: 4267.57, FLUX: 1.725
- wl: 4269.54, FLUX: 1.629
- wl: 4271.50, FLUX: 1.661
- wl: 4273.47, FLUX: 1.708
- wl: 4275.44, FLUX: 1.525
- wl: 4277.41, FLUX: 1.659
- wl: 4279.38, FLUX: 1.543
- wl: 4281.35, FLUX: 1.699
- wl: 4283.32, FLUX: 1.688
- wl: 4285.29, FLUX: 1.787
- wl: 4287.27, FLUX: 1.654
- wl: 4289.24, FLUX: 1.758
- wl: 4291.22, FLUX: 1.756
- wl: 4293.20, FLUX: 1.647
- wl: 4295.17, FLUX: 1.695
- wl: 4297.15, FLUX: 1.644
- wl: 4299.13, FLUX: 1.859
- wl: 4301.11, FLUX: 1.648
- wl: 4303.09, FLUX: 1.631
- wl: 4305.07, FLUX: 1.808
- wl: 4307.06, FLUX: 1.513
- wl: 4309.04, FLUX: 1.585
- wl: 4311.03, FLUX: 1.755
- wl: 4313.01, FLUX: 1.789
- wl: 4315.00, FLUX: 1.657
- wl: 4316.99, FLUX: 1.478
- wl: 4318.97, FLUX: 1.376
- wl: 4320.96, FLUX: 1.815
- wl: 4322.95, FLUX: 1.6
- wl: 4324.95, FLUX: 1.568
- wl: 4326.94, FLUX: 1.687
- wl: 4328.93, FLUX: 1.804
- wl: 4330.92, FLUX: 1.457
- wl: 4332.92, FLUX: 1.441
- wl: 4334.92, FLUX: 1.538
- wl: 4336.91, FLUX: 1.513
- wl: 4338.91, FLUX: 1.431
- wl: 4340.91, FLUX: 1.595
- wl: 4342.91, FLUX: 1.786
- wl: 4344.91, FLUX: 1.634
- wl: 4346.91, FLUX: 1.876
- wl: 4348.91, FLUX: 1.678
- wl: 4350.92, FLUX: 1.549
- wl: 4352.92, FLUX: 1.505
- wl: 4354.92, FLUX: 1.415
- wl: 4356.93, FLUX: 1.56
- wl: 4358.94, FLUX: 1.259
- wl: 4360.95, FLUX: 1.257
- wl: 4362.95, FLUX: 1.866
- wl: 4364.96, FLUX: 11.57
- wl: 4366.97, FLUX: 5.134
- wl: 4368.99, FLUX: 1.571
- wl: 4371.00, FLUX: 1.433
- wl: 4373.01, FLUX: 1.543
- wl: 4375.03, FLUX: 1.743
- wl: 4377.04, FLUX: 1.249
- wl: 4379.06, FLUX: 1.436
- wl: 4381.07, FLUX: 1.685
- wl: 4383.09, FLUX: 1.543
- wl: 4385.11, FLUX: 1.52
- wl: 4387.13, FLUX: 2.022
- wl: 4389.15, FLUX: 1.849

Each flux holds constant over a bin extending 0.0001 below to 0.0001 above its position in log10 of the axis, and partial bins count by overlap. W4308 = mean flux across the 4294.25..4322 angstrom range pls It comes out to 1.66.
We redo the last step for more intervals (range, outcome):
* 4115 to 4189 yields 2.02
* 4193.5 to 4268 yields 1.78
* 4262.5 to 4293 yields 1.69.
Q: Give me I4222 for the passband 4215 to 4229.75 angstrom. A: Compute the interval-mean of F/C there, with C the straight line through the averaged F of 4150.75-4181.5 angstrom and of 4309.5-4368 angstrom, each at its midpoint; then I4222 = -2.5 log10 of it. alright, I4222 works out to 0.07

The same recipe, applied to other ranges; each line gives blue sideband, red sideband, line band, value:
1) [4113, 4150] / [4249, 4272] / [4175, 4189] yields 0.08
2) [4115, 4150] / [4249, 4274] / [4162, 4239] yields 0.09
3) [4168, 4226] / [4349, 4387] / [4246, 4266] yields 0.12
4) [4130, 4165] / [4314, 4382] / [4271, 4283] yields 0.18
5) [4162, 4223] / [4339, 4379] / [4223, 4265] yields 0.13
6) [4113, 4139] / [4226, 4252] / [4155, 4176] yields 0.15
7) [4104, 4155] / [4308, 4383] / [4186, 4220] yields 0.13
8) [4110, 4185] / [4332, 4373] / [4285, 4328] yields 0.29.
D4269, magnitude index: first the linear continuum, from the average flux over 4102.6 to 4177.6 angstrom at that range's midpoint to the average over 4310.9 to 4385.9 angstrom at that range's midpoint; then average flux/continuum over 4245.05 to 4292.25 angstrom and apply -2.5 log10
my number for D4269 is 0.15 mag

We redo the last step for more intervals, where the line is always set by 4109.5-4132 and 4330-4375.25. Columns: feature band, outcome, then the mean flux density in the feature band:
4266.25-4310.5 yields 0.31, 1.68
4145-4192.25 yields 0.25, 1.86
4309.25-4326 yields 0.32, 1.63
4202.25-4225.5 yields 0.25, 1.82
